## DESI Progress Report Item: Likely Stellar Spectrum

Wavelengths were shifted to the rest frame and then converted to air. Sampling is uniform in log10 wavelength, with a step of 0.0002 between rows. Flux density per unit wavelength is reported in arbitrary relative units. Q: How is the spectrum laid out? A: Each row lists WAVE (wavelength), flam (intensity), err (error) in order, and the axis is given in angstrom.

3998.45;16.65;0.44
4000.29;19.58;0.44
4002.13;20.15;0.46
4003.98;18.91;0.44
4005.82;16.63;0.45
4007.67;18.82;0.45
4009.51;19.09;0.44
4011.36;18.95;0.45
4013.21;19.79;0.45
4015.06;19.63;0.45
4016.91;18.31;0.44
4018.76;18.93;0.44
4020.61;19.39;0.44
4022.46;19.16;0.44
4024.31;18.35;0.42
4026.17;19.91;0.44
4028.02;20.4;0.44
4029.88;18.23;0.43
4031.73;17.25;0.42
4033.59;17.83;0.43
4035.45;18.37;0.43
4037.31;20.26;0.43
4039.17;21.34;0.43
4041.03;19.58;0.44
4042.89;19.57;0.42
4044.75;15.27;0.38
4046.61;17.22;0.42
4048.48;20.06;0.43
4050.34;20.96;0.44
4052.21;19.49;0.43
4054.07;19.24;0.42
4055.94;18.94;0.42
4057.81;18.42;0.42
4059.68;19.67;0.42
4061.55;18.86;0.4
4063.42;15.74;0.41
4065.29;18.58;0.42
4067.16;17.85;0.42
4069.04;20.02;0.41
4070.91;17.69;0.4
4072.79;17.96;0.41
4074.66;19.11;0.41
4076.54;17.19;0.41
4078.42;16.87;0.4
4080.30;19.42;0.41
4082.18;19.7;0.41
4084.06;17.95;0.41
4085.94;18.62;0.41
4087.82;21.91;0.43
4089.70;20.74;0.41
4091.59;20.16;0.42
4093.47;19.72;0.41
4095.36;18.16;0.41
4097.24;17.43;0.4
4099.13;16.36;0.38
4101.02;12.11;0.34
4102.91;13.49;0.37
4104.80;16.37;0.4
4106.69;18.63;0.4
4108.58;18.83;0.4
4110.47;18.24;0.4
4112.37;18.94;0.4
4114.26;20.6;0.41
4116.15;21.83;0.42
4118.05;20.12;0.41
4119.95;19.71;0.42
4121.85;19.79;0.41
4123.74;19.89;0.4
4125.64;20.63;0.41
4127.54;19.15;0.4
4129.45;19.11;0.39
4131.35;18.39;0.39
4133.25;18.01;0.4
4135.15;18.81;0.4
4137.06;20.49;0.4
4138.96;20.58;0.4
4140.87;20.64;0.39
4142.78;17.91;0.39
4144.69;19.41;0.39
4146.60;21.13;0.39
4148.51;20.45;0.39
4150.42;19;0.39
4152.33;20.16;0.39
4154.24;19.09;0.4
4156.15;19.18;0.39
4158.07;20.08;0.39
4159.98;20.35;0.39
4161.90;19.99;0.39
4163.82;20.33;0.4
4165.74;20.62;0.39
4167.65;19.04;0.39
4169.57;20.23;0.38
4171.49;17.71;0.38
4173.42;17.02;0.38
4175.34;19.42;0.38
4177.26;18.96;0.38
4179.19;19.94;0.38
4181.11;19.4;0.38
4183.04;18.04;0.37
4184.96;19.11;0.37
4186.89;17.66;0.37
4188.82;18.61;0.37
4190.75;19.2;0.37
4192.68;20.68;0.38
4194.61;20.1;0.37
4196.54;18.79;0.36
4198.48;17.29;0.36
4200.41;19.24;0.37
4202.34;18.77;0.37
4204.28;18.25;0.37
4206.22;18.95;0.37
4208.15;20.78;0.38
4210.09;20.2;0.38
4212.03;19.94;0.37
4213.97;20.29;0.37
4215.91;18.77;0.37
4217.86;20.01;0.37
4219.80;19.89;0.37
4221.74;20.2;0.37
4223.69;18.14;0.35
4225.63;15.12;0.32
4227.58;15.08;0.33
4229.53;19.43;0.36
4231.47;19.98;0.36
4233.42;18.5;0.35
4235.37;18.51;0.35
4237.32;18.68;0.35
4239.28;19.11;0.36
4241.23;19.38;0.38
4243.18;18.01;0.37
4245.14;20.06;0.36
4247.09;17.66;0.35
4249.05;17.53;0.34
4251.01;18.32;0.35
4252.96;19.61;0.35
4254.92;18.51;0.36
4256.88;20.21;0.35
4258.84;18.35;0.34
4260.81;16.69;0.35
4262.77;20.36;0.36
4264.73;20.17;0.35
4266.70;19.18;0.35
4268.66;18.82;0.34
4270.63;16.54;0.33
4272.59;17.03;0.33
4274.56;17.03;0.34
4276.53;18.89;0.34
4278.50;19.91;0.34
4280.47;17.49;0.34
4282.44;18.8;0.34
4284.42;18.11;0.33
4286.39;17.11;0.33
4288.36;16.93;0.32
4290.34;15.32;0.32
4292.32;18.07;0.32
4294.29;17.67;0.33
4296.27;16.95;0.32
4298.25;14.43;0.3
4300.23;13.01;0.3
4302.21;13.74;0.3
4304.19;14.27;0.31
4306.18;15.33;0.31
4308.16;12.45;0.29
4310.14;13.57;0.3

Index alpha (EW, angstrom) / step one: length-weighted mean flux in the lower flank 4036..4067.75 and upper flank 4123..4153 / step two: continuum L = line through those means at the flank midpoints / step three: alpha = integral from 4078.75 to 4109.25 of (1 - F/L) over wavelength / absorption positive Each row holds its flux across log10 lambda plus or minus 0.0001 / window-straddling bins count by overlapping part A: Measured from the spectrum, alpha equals 1.9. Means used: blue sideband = 18.9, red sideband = 19.6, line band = 18.1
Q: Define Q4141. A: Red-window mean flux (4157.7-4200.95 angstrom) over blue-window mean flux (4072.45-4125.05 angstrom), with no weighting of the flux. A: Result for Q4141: 1.03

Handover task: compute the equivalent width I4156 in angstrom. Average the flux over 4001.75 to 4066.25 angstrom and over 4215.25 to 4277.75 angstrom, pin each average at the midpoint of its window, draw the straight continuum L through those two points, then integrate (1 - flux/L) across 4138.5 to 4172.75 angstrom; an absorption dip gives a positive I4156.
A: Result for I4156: -1.9 angstrom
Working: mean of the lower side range 18.9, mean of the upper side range 18.6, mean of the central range 19.7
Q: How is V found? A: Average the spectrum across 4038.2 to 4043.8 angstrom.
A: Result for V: 20.2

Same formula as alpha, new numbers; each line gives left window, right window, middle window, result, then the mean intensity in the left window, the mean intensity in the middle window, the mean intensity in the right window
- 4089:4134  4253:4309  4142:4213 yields -5.0 angstrom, 18.6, 19.3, 17.2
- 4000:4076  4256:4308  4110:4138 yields -2.0 angstrom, 18.8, 19.6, 17.2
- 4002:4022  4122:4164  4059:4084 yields 1.2 angstrom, 18.9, 18.3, 19.7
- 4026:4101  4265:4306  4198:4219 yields -2.1 angstrom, 18.7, 19.4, 17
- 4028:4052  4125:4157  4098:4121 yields 1.7 angstrom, 18.9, 17.9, 19.5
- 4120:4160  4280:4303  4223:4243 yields -0.6 angstrom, 19.6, 18.2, 16.5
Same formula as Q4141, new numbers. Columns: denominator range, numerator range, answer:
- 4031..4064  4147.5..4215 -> 1.03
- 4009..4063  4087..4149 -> 1.00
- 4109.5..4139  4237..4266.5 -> 0.96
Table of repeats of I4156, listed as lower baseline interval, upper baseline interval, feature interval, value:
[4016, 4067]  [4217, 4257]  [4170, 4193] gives -0.1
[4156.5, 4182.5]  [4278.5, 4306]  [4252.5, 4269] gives -1.8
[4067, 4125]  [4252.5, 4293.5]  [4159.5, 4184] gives -1.1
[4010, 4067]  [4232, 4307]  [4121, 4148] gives -1.7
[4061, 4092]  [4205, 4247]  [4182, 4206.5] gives 0.1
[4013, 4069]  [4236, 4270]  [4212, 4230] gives 0.2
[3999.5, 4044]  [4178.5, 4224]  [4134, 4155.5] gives -0.6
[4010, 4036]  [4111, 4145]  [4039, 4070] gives 0.5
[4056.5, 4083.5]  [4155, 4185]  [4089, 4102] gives 0.6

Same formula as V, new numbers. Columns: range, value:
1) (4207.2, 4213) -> 20.3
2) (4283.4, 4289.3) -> 17.4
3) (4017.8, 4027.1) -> 19.2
